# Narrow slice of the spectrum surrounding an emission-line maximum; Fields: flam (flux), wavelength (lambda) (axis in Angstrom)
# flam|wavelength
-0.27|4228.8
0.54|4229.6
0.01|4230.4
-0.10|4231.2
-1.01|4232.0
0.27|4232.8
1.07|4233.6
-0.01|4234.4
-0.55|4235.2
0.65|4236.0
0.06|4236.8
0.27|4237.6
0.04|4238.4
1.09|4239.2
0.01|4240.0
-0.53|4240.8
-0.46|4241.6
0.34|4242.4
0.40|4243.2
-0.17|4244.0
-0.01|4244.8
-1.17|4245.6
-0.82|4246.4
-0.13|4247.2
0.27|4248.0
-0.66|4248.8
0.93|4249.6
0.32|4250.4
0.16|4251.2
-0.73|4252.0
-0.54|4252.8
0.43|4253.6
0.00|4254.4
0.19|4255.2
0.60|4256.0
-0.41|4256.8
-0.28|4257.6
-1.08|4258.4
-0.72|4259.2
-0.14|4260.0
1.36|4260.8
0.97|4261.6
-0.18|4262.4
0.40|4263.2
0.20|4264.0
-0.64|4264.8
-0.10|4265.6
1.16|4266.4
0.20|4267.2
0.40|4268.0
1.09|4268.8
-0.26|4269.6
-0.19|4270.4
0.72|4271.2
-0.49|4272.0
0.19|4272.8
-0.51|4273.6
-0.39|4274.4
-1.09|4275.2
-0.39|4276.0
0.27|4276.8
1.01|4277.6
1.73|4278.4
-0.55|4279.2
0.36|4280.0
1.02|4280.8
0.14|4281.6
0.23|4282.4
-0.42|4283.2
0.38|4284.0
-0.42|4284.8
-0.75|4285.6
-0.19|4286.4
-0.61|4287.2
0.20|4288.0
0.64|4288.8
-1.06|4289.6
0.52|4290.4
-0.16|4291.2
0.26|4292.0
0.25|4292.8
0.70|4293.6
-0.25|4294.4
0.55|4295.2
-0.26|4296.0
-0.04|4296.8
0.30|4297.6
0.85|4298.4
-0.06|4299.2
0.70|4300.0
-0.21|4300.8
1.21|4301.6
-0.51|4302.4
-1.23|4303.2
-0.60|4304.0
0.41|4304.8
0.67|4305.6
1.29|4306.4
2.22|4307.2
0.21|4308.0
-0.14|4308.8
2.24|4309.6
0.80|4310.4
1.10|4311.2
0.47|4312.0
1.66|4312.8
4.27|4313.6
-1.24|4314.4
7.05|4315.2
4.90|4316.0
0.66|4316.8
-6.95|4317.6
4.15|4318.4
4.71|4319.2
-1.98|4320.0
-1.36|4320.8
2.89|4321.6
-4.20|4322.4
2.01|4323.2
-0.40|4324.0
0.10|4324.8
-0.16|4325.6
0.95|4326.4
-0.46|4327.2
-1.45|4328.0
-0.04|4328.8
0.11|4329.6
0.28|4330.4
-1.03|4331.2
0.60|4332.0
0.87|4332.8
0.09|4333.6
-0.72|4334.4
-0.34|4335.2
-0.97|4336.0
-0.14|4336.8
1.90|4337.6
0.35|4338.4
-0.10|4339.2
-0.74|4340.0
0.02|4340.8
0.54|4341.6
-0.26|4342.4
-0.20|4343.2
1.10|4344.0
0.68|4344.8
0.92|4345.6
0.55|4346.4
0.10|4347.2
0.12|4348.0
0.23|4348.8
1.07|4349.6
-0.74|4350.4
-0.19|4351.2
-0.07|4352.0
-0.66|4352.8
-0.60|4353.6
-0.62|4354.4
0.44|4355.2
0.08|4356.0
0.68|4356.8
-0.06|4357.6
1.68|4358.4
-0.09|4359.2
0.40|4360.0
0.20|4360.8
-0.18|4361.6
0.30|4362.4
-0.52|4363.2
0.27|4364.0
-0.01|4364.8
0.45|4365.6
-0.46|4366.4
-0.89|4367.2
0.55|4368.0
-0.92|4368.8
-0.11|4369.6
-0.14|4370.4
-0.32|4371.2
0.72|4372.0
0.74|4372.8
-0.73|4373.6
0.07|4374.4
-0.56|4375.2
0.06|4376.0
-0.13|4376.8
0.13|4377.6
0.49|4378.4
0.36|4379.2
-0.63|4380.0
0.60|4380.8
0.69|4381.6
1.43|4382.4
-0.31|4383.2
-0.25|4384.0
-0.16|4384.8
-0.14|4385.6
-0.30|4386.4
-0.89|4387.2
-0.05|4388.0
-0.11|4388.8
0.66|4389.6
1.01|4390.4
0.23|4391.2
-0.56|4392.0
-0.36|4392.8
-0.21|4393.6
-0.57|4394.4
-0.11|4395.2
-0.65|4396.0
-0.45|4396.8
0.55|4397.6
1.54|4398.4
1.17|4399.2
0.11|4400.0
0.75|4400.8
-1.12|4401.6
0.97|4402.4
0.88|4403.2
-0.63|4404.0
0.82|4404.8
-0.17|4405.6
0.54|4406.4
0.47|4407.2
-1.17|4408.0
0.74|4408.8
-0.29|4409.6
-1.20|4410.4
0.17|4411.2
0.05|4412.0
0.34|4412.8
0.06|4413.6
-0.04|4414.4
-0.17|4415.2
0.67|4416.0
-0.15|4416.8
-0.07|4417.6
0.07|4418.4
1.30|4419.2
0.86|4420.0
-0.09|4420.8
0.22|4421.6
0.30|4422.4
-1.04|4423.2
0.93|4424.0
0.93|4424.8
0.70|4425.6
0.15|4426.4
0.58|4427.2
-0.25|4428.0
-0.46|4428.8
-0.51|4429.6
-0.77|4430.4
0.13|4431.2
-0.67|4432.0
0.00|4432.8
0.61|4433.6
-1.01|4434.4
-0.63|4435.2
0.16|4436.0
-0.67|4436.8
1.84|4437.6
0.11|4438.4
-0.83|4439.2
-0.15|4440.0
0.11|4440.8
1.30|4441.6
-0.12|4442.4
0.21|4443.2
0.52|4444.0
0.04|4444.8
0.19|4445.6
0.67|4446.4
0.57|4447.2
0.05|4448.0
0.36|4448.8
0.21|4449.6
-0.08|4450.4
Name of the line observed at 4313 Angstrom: Mg II 2798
